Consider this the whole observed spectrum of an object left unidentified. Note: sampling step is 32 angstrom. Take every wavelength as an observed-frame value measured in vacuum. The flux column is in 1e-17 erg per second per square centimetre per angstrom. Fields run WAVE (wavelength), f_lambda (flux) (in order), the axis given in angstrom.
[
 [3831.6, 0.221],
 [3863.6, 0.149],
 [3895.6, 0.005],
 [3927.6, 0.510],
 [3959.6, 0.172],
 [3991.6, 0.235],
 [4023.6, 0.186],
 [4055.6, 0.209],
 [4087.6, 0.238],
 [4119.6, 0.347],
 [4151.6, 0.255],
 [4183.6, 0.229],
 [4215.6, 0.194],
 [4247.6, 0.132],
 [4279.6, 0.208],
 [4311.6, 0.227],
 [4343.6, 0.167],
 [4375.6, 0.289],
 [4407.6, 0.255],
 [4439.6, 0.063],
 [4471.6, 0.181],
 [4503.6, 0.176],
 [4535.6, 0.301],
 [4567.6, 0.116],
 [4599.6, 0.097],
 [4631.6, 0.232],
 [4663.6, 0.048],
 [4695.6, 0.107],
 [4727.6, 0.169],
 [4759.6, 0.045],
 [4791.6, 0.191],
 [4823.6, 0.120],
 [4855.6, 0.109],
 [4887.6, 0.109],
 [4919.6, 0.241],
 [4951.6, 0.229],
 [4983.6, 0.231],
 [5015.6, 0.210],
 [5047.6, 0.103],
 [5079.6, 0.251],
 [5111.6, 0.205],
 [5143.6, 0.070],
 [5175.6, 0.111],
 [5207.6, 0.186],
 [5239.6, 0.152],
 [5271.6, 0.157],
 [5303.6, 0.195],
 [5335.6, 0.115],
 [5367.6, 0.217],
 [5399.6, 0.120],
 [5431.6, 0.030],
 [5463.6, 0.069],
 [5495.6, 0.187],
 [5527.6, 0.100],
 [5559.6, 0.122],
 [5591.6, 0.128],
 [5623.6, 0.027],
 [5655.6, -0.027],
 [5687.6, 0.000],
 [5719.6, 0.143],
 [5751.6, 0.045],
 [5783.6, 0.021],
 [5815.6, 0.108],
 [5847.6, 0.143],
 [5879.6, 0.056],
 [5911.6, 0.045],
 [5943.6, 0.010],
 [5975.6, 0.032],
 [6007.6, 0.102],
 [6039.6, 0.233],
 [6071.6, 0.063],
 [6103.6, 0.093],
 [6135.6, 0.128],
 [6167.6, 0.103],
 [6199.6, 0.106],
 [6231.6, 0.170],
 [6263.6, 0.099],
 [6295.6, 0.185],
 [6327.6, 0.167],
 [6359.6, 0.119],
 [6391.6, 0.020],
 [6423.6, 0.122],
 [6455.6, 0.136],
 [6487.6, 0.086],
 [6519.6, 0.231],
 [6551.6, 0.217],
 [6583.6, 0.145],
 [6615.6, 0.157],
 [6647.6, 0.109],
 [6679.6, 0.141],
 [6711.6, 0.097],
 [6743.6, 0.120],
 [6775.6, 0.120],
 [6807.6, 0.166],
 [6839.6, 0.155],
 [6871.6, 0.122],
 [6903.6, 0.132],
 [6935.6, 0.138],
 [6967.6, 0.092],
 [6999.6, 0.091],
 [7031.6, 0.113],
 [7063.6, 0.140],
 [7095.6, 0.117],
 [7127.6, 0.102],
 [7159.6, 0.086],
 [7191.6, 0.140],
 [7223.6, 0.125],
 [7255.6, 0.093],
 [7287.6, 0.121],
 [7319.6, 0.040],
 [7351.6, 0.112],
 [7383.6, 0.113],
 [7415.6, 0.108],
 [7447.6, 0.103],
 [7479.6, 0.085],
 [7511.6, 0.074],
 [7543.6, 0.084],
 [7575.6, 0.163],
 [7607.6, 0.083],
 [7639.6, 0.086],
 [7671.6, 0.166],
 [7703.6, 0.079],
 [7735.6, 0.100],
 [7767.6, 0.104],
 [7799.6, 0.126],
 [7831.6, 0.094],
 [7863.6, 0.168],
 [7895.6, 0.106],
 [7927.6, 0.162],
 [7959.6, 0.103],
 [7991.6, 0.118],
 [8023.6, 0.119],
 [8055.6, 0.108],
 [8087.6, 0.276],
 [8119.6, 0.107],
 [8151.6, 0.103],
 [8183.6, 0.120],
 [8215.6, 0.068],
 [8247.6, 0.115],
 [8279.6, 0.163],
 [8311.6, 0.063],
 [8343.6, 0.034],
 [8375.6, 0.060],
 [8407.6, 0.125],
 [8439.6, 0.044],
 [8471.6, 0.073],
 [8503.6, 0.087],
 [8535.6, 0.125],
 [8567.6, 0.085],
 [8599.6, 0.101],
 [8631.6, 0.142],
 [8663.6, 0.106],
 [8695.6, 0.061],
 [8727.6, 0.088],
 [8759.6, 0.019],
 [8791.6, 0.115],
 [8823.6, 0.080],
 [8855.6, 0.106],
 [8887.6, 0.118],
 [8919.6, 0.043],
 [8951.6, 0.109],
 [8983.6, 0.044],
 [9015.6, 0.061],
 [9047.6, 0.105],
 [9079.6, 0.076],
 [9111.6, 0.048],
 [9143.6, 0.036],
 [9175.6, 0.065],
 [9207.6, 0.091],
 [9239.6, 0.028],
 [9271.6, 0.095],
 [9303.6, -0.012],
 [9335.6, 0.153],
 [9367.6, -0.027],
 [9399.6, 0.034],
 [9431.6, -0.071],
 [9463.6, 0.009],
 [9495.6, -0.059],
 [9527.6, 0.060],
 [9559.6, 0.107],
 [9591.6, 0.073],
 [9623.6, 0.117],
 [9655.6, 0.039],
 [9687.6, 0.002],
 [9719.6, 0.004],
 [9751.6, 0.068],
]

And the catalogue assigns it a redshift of 0.62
